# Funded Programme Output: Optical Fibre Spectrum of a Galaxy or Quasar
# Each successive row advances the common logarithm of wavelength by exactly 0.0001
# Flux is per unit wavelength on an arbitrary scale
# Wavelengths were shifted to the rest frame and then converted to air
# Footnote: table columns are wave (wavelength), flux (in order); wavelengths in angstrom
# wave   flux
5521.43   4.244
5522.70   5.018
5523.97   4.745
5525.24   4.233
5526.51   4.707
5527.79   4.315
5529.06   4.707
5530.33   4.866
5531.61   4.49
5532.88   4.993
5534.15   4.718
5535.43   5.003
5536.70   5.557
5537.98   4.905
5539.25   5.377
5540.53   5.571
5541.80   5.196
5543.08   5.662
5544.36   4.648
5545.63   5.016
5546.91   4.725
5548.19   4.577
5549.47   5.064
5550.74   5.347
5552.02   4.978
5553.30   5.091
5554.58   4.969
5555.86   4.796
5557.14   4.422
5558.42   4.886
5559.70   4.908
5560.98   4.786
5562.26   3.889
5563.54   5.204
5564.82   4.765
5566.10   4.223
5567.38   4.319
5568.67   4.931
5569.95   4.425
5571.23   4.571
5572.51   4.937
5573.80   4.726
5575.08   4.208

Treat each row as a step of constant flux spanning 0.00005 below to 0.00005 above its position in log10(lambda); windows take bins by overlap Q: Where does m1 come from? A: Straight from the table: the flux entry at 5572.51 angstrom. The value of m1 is 4.937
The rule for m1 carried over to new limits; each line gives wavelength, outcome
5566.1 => 4.223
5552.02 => 4.978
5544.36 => 4.648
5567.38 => 4.319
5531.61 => 4.49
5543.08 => 5.662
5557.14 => 4.422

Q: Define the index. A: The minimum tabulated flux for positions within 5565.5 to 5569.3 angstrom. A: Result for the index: 4.223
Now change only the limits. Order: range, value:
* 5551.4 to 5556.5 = 4.796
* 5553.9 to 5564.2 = 3.889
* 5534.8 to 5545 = 4.648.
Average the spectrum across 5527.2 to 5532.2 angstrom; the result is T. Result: 4.6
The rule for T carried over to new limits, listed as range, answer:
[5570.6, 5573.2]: 4.75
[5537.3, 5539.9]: 5.14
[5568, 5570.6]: 4.67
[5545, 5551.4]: 4.94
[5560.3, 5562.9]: 4.35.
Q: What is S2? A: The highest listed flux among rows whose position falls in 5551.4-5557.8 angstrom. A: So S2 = 5.091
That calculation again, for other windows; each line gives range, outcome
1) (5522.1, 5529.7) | 5.018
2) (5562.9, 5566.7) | 5.204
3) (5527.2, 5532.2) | 4.866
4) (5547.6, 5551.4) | 5.347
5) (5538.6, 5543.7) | 5.662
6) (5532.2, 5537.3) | 5.557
